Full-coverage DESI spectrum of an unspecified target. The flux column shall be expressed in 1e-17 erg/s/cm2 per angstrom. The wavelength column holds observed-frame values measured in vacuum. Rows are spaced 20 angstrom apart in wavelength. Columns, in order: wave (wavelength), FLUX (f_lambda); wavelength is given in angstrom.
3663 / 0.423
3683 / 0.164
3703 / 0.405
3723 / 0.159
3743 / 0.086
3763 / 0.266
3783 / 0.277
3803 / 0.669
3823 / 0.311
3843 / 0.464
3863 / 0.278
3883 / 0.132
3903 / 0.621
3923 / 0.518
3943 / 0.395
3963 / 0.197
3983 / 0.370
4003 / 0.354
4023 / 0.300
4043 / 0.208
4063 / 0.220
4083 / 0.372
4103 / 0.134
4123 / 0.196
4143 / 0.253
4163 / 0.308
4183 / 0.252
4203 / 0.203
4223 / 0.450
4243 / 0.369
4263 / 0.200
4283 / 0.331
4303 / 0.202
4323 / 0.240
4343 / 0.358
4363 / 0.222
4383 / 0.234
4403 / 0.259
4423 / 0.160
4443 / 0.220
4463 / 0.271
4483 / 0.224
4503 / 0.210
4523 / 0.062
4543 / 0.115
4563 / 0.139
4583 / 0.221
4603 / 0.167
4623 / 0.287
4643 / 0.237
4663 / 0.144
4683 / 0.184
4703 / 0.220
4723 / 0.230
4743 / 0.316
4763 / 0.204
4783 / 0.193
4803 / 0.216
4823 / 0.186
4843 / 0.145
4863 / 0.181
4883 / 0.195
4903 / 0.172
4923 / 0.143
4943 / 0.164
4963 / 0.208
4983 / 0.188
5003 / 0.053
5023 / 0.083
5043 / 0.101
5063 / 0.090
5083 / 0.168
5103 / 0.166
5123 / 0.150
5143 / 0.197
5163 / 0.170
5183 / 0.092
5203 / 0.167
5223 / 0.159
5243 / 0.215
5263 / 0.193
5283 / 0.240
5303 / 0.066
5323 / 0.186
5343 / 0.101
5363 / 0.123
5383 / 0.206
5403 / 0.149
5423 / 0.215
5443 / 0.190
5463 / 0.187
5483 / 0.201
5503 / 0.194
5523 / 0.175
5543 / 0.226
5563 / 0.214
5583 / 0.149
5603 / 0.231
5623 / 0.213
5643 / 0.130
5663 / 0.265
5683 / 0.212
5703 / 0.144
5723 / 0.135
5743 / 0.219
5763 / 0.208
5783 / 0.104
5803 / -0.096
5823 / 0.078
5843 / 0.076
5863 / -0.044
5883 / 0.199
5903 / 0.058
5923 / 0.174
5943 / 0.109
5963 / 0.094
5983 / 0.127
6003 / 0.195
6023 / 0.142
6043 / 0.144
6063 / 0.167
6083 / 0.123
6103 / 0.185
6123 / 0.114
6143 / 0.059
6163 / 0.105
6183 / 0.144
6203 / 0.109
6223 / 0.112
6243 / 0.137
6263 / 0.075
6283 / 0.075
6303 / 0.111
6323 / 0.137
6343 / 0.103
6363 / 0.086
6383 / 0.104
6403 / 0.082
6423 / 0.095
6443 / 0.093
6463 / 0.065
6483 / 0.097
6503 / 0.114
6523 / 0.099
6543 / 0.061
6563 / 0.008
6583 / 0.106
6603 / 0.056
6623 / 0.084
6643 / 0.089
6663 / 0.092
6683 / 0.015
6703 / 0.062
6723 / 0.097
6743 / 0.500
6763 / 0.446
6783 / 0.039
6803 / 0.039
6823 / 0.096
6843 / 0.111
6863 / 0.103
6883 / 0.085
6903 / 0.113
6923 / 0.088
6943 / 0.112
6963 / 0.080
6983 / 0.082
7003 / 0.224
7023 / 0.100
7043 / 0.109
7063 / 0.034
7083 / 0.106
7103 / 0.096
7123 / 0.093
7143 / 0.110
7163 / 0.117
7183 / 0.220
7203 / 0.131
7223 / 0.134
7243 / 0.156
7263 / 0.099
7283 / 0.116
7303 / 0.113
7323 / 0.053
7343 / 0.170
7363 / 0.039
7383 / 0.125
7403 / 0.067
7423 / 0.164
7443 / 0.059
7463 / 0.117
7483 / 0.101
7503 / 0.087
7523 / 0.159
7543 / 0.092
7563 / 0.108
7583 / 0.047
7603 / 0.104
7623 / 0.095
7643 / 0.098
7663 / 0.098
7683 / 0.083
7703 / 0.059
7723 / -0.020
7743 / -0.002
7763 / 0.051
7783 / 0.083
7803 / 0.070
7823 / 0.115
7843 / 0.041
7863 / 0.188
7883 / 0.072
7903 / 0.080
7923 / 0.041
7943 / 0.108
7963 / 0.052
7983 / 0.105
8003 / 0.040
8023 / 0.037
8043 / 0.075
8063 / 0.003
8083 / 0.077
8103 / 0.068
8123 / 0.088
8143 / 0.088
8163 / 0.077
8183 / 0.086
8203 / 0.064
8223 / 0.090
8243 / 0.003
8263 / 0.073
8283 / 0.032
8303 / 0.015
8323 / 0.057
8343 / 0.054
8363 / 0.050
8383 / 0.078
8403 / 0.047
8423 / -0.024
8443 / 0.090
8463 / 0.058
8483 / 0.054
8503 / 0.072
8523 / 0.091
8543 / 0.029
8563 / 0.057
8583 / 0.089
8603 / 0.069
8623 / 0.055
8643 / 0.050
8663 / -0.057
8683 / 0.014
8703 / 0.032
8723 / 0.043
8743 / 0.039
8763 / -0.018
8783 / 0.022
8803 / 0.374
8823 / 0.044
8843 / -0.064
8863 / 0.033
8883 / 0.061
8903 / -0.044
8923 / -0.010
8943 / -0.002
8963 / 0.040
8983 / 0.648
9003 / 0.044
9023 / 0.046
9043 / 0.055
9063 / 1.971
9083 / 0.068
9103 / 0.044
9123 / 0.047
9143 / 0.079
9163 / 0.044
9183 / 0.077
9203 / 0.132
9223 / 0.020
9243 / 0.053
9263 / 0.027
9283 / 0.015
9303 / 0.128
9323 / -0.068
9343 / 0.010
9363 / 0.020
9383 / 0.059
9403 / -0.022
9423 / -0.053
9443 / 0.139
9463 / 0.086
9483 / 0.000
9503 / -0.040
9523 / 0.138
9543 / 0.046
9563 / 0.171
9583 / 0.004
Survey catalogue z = 0.81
